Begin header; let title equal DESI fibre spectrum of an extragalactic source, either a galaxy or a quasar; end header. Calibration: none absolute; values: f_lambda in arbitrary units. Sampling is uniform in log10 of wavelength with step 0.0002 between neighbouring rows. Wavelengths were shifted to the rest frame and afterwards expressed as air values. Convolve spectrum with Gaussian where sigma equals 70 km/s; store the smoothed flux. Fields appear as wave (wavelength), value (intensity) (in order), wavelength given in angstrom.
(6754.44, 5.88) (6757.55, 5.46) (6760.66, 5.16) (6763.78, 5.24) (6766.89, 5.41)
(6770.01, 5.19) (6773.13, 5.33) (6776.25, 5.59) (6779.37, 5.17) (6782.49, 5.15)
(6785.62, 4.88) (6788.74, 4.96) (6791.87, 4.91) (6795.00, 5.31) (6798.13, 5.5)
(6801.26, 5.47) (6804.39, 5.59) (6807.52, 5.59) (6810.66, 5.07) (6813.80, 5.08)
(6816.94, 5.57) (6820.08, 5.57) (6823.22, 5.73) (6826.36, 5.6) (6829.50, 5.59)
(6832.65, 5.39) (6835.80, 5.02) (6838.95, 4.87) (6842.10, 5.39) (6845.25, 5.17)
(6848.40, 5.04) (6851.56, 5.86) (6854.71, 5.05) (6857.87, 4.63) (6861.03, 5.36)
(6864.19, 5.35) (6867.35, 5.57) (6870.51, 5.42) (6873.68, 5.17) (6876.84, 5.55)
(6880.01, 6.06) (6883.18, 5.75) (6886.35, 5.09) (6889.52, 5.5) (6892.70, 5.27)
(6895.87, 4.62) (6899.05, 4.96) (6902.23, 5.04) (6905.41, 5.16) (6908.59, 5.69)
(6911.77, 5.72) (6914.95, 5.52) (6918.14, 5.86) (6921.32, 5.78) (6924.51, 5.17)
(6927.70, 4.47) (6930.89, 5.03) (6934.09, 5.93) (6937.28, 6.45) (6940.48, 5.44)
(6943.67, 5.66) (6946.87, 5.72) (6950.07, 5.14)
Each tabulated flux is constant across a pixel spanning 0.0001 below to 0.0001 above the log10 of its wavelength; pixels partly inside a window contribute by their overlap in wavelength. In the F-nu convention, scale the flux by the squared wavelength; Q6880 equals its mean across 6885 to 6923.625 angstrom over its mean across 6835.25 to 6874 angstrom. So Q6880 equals 1.04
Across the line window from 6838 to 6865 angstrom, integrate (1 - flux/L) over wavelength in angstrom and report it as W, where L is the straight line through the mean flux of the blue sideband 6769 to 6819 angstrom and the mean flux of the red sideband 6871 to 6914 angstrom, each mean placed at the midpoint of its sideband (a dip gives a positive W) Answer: 0.7 angstrom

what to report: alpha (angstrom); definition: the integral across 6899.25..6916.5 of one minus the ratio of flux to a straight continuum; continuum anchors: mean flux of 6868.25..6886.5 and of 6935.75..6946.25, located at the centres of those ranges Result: 0.89 angstrom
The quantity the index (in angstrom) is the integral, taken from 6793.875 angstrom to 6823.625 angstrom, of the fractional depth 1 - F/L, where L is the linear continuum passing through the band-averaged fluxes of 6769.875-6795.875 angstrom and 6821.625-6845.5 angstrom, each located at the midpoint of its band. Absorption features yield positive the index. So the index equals -1.01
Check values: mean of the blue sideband 5.16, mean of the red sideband 5.36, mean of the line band 5.44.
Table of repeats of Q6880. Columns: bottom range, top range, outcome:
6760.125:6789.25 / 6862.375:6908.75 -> 1.06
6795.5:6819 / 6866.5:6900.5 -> 1.01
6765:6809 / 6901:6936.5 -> 1.07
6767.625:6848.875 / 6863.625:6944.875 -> 1.05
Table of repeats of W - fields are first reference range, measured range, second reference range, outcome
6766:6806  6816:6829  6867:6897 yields -0.73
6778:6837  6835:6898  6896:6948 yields 1.19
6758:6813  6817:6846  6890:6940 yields -0.43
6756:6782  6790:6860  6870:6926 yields 0.48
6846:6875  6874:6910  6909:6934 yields 0.11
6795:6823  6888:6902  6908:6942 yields 1.11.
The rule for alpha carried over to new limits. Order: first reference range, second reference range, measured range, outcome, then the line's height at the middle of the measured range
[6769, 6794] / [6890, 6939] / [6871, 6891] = -0.72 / 5.32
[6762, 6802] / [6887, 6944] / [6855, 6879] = 0.17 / 5.34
